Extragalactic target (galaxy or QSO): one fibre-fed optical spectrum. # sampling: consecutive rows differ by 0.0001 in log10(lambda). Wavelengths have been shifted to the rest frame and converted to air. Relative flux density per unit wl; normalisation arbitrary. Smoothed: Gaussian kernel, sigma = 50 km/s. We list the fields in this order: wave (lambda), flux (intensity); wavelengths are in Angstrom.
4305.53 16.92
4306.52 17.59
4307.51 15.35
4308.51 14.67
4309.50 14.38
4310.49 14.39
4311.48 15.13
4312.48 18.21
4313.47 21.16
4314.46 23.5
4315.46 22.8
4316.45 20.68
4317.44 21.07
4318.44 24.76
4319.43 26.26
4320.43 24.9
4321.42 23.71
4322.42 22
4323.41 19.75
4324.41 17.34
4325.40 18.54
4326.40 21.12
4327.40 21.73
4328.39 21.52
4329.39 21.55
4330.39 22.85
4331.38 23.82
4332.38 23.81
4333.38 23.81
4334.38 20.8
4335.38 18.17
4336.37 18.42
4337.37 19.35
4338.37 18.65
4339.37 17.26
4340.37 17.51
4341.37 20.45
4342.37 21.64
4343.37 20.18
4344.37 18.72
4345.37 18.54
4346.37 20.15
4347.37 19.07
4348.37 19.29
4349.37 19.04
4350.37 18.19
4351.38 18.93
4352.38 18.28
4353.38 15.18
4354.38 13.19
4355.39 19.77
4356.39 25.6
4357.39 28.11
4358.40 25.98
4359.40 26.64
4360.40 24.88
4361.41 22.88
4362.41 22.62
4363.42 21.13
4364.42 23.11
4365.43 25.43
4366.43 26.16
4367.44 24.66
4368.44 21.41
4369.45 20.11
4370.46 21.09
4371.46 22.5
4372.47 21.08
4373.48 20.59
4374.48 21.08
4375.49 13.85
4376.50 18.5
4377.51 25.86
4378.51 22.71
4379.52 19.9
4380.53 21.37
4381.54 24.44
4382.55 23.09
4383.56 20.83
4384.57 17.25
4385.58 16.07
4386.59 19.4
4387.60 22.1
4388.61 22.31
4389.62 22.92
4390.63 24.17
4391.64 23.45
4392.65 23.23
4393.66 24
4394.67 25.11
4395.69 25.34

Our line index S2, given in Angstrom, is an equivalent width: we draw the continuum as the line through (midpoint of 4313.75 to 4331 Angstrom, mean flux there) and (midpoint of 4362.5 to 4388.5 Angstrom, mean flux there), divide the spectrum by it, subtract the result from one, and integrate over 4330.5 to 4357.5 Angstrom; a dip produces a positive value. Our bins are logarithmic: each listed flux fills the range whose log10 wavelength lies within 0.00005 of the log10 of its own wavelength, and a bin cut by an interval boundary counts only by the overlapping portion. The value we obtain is 2.5 Angstrom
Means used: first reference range 22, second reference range 21.4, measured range 19.8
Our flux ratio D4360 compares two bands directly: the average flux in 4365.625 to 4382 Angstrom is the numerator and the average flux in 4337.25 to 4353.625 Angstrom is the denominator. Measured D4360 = 1.1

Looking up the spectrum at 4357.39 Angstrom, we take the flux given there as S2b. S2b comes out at 28.11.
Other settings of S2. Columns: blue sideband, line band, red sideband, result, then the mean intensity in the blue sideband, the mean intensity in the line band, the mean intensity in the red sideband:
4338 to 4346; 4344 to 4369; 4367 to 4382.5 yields -1.68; 19.1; 21.5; 21.3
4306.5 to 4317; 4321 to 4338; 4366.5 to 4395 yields -1.89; 18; 21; 21.6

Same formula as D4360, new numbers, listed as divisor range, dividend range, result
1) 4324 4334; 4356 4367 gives 1.14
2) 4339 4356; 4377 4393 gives 1.17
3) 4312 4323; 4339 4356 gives 0.82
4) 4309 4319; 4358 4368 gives 1.24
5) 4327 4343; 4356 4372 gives 1.15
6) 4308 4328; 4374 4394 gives 1.05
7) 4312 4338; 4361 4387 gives 0.99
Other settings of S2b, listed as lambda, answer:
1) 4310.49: 14.39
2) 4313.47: 21.16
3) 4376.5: 18.5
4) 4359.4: 26.64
